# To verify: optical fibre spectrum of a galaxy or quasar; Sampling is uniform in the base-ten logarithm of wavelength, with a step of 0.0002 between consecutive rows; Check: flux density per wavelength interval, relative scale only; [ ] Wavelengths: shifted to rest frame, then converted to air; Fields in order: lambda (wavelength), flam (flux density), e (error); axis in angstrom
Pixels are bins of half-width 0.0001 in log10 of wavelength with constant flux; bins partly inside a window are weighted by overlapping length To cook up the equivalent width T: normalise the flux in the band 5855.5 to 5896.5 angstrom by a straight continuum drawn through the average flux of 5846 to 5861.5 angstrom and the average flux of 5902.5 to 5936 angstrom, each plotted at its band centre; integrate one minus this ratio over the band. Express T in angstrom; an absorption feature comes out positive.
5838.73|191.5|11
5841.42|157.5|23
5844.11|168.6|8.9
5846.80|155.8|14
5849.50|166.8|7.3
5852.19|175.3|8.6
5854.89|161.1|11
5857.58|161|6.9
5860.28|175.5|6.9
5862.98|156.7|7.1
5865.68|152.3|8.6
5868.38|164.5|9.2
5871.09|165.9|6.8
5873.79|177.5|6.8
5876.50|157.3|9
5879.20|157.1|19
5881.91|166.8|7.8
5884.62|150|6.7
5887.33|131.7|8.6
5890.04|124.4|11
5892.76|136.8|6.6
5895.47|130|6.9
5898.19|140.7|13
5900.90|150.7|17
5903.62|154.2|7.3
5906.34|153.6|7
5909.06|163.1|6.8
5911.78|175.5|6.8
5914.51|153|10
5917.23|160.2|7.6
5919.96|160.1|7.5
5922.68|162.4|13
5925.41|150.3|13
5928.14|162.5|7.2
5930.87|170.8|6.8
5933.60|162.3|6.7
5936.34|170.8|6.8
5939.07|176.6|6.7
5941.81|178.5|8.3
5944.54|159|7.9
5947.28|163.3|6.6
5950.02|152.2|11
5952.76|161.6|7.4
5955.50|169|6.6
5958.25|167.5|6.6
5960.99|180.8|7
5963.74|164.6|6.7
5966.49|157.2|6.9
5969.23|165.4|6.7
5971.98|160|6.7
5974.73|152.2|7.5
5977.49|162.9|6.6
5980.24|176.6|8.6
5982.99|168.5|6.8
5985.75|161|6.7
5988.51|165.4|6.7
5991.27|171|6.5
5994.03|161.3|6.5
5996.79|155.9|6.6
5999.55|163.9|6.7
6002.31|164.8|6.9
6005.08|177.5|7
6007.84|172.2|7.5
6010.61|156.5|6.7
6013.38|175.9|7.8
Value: 2.6 angstrom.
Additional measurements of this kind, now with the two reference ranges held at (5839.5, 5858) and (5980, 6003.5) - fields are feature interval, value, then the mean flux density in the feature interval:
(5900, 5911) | 0.54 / 157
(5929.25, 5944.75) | -0.52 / 170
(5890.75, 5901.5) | 1.76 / 138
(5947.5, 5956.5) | 0.21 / 161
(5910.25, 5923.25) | 0.20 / 162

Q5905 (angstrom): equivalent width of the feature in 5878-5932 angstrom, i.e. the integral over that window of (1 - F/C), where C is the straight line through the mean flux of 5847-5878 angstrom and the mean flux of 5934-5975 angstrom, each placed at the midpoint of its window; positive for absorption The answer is 4.0 angstrom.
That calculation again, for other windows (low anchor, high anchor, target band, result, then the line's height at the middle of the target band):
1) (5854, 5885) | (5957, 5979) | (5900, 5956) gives 0.3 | 163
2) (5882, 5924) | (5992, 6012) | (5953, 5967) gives -0.8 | 159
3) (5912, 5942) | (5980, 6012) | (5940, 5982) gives 0.0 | 165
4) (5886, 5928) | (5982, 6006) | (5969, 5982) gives -0.1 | 162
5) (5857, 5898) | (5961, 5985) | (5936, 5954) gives -0.5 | 161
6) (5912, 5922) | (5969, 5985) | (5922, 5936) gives -0.1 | 161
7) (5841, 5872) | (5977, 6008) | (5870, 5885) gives 0.1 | 164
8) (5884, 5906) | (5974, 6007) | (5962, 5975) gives -0.1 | 160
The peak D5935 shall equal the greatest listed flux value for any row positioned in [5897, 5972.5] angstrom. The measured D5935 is 180.8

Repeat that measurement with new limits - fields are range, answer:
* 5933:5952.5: 178.5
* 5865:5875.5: 177.5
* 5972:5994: 176.6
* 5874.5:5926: 175.5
